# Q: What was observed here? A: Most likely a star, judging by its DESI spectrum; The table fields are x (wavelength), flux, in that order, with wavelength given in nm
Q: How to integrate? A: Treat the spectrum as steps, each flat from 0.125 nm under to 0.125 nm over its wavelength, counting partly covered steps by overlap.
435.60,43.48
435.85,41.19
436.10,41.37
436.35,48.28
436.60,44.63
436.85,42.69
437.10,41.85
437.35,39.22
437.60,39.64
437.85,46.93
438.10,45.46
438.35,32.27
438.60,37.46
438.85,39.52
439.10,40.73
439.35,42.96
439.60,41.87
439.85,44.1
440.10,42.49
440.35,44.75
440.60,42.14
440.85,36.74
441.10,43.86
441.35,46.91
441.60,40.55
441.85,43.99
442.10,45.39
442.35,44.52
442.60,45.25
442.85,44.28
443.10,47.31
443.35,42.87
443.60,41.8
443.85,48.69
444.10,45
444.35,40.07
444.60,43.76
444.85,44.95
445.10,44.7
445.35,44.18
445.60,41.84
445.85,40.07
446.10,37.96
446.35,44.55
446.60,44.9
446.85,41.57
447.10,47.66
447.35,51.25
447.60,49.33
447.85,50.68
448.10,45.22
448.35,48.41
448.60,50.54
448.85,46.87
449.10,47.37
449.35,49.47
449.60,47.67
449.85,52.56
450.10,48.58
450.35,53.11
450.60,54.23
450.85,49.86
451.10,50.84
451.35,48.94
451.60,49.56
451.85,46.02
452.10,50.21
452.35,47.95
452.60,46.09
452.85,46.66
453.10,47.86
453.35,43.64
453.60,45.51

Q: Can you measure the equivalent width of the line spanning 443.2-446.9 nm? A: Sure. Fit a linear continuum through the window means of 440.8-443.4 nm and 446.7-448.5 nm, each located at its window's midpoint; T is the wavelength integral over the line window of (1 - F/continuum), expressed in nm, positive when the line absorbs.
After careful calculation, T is 0.225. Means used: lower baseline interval 44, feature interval 43.2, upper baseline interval 47.7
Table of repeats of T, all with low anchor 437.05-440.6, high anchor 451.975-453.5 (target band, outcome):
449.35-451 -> -0.175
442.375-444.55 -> -0.056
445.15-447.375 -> 0.048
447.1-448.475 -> -0.117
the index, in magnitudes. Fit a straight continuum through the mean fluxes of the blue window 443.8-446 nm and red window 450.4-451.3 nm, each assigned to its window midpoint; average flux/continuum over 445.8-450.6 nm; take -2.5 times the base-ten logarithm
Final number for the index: 0.01 mag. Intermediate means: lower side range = 43.5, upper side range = 51.5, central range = 47.5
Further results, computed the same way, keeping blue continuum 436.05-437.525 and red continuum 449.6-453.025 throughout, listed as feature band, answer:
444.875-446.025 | 0.10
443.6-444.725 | 0.05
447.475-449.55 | -0.01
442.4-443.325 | 0.01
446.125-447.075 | 0.09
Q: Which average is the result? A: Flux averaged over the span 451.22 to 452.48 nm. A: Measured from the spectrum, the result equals 48.5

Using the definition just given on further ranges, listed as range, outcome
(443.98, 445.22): 43.7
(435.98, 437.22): 43.8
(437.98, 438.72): 38.4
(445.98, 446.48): 41.3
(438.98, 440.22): 42.4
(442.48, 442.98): 44.8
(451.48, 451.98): 47.8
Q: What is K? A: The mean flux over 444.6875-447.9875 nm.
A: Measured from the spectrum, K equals 44.9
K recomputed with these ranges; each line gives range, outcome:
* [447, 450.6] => 49.4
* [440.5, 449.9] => 45.1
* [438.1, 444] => 42.7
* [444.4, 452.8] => 47.2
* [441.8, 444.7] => 44.4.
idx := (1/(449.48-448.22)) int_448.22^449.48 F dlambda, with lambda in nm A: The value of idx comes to 48.5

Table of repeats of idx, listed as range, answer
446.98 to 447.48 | 49.5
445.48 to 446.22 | 40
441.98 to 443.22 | 45.3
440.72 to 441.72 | 42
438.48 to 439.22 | 39.2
